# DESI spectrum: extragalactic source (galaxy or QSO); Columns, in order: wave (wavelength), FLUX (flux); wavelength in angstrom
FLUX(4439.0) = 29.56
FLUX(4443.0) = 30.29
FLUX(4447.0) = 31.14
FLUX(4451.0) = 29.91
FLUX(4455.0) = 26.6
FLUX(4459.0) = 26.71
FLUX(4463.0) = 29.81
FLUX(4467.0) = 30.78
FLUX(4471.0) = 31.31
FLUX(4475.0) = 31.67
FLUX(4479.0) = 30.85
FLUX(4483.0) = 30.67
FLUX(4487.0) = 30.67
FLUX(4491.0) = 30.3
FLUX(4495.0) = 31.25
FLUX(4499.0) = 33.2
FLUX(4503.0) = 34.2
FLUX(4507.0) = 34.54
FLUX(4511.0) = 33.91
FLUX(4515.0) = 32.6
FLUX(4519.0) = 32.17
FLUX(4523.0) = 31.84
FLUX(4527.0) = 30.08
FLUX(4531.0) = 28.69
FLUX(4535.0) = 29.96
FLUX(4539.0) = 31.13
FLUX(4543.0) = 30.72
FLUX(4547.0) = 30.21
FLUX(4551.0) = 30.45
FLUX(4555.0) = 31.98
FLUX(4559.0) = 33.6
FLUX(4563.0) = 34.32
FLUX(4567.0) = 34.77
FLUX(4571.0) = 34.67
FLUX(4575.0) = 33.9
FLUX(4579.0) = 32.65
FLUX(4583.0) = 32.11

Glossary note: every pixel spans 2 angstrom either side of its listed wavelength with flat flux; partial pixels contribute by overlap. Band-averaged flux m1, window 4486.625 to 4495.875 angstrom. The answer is 30.7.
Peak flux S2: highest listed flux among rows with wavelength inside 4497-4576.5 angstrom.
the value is 34.77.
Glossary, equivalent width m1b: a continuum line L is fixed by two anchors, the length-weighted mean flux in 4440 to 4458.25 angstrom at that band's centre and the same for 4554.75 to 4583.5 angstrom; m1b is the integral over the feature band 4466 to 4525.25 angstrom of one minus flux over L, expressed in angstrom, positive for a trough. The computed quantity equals -1.9 angstrom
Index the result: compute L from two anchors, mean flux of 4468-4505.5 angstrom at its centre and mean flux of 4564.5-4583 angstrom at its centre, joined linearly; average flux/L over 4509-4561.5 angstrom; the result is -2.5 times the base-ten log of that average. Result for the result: 0.05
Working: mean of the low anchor 31.6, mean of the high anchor 33.8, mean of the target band 31.4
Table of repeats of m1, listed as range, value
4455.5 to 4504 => 30.8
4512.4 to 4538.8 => 31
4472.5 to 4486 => 31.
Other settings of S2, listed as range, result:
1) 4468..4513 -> 34.54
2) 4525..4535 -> 30.08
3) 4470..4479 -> 31.67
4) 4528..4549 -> 31.13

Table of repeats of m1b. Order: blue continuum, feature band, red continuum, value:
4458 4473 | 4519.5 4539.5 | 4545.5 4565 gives 0.7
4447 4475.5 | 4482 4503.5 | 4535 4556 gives -1.1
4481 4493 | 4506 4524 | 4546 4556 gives -1.4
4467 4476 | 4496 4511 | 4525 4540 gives -1.6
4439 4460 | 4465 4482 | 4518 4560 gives -0.9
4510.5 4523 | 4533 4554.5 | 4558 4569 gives 1.9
